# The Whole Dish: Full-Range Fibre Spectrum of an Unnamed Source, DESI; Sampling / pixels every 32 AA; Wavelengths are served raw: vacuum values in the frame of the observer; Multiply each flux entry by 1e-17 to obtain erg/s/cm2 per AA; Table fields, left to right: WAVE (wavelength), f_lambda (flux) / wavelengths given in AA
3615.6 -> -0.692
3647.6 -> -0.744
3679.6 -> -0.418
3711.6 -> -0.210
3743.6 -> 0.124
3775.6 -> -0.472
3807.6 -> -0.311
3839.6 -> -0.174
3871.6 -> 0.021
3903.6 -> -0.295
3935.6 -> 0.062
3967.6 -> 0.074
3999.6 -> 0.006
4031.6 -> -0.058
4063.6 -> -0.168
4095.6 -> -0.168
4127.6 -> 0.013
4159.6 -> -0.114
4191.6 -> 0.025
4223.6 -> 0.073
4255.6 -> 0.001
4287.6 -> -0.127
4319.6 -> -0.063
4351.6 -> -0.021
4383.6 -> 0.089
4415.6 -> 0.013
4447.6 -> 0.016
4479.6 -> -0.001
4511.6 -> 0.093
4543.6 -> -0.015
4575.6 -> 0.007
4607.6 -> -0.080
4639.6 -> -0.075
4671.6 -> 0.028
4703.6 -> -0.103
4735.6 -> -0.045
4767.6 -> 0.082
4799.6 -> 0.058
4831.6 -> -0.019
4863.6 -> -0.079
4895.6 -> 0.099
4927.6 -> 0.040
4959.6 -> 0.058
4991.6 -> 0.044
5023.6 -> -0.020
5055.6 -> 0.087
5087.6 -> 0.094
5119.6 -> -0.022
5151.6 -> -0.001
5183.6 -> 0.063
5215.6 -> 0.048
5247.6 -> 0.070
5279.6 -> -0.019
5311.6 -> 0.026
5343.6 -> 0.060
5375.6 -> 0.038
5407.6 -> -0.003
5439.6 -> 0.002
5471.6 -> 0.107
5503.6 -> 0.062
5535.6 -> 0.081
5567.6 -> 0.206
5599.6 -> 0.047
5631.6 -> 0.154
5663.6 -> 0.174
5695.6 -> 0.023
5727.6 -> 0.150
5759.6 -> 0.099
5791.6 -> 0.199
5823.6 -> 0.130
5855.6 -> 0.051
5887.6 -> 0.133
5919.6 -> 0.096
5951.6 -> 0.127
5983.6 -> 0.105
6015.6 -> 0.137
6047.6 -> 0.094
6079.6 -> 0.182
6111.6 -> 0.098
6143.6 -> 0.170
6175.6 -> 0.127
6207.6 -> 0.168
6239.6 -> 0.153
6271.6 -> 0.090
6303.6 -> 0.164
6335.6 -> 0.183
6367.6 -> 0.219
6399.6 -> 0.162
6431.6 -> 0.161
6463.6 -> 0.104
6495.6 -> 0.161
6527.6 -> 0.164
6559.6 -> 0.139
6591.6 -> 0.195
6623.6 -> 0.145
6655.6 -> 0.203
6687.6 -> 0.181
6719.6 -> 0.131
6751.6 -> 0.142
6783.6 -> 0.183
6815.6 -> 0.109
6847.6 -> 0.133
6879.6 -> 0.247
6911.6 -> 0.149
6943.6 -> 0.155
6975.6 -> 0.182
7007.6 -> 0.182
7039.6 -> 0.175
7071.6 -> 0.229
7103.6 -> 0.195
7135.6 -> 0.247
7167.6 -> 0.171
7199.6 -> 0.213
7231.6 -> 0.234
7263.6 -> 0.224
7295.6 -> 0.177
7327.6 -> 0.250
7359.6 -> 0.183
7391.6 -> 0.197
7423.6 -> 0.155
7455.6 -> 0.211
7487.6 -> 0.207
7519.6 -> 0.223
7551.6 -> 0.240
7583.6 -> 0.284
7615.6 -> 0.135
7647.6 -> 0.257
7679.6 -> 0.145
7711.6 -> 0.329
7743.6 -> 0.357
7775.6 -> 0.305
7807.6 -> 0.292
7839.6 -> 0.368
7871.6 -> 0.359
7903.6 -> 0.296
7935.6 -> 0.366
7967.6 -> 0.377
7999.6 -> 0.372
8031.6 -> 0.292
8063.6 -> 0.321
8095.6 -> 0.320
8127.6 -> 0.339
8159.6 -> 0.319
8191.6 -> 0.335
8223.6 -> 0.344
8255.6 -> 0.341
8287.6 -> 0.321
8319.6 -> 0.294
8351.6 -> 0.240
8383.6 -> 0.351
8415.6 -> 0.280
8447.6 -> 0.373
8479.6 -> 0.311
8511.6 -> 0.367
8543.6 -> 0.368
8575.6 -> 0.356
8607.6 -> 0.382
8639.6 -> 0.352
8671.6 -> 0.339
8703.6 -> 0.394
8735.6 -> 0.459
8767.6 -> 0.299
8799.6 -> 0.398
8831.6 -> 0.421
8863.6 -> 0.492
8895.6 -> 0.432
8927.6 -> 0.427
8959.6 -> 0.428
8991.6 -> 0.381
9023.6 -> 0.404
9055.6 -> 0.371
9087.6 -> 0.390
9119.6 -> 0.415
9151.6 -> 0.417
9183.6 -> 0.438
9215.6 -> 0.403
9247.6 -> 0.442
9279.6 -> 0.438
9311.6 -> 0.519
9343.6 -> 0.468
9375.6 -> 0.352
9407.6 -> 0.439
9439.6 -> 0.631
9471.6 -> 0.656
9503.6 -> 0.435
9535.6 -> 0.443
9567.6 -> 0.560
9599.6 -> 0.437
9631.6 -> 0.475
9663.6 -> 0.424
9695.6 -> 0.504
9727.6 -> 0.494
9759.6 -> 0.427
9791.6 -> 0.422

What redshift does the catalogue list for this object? 0.935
